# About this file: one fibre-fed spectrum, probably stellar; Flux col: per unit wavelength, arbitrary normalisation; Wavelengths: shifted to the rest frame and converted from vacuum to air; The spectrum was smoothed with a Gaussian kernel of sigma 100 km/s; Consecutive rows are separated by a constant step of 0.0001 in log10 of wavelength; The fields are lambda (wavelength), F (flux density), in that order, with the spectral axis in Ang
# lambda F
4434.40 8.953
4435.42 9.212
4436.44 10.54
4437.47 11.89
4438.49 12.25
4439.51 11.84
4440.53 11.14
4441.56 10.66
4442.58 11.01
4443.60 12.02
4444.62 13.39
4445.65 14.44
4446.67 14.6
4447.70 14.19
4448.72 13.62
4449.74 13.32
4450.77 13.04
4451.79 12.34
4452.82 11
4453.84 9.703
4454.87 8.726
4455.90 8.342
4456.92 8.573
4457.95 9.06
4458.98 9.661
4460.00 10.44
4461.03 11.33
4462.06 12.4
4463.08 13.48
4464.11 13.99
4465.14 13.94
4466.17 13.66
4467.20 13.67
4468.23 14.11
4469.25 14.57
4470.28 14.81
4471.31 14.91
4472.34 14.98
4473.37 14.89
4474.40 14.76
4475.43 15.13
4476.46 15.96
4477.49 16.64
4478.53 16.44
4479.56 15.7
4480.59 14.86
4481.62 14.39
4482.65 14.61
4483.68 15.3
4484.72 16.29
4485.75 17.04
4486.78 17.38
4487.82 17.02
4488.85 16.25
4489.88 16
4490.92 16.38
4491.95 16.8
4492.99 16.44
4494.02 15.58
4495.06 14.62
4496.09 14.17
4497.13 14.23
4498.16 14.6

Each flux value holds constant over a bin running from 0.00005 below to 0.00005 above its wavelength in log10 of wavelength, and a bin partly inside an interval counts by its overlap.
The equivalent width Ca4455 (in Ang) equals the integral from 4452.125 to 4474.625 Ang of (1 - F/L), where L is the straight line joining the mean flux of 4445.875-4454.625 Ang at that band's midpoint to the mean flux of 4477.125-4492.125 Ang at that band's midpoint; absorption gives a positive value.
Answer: 2.80 Ang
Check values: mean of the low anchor 12.7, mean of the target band 12.3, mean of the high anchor 16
